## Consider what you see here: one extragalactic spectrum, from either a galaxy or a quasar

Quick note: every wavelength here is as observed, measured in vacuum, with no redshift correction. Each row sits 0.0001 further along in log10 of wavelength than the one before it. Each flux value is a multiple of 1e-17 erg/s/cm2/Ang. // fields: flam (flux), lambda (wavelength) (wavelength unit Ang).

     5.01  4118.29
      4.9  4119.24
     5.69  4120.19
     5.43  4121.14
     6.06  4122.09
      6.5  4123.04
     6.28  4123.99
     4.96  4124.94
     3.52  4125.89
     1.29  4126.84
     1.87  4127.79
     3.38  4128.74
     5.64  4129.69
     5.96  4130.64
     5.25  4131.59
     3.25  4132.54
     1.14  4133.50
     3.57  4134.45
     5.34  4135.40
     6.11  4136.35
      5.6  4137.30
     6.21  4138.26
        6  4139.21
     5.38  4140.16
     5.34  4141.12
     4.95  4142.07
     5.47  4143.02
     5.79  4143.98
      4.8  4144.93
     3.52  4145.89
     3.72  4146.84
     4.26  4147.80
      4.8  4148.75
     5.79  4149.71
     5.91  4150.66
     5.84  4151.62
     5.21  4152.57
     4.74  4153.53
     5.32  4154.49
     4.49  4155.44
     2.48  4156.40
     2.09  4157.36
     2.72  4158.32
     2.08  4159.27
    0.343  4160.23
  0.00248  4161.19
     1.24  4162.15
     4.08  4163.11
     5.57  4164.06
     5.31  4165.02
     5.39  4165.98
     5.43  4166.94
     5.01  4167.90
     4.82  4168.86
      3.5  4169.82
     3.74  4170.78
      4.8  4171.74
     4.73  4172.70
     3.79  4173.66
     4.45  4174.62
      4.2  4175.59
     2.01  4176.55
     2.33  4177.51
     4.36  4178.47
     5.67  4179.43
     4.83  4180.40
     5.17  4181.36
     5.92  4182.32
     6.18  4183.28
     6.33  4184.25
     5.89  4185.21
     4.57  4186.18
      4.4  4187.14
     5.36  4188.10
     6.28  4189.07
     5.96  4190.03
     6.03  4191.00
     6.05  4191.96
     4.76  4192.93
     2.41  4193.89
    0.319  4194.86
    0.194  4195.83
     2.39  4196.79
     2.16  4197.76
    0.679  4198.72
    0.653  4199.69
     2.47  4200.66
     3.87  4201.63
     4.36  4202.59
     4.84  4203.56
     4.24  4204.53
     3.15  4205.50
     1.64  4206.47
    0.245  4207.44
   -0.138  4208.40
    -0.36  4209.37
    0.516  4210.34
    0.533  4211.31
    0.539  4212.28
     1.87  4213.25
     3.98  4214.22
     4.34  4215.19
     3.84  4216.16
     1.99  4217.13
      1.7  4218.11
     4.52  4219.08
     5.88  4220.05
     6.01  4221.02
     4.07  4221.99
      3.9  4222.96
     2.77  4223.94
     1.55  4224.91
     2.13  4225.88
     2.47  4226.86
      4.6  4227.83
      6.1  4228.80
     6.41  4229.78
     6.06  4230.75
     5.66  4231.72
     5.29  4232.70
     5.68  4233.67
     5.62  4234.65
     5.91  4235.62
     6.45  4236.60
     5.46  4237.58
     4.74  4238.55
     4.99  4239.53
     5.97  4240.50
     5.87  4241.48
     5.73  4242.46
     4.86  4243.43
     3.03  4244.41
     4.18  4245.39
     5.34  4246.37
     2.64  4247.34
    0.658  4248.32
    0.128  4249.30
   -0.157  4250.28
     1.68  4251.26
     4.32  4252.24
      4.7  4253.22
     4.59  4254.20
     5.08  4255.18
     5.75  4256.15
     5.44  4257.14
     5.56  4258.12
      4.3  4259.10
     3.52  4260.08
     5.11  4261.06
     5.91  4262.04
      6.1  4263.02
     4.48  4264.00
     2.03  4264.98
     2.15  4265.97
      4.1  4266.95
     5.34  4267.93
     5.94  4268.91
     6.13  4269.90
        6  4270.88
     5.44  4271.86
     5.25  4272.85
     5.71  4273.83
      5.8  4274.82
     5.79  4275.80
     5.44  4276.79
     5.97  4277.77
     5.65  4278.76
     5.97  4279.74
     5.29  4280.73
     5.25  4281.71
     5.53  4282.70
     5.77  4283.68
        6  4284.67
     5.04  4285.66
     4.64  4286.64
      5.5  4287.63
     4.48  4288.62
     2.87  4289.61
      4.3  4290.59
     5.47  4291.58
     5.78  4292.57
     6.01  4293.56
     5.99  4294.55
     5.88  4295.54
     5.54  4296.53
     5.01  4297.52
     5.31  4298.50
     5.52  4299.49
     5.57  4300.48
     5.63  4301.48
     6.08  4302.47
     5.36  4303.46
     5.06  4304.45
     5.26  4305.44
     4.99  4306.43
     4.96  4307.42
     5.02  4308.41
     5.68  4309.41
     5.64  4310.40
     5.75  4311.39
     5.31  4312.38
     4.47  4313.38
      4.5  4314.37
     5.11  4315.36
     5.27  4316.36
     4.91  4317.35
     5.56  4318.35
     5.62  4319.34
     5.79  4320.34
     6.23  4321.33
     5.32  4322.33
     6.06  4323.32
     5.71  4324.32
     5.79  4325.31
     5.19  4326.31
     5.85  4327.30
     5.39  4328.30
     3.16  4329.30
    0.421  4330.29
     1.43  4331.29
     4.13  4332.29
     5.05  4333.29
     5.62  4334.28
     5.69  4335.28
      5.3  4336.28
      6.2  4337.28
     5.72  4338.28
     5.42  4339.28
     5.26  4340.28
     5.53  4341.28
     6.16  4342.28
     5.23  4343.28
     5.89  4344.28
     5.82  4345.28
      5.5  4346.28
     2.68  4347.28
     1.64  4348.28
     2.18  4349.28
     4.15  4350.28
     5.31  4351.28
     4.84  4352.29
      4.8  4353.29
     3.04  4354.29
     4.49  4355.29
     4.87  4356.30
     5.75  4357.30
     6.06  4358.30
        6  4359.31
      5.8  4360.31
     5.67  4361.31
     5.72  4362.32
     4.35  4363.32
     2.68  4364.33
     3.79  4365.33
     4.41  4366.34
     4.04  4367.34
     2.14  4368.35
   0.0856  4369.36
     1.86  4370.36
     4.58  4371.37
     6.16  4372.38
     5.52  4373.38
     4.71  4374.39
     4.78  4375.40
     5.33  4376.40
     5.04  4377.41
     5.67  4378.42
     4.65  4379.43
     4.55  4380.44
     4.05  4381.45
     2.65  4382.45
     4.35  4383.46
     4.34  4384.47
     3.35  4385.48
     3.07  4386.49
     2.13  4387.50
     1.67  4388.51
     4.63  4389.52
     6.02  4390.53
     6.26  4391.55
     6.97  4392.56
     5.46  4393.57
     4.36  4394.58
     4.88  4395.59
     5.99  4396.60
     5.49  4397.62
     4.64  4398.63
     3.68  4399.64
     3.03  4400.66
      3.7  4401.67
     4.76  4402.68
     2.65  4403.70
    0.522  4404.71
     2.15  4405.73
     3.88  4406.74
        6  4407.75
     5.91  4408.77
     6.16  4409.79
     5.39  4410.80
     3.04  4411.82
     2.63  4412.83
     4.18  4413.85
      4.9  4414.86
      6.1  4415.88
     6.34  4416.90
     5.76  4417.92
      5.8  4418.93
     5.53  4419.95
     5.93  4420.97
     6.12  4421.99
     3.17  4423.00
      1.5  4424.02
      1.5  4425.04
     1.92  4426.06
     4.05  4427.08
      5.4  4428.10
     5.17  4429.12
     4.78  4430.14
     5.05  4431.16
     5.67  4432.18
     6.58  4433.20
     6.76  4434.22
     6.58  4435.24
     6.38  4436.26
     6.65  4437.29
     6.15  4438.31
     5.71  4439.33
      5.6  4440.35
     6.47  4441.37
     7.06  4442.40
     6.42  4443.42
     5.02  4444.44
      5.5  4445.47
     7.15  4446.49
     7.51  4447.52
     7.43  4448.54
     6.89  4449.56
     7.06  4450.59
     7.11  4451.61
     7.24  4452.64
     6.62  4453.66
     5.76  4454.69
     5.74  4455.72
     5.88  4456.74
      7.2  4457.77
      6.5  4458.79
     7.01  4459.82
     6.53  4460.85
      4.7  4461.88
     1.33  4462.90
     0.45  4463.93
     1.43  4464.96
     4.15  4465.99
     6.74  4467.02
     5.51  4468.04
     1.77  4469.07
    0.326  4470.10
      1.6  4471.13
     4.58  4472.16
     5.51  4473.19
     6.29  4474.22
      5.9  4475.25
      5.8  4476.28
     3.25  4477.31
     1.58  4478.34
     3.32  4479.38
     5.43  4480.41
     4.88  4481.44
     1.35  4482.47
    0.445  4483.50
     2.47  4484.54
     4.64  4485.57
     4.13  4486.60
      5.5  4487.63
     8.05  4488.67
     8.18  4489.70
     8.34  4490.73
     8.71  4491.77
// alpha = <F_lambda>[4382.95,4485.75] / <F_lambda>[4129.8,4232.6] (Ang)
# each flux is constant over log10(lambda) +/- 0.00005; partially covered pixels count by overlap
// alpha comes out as 1.2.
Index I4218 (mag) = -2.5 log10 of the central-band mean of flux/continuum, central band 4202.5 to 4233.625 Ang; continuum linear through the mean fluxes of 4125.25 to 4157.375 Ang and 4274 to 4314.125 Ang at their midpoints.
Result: 0.45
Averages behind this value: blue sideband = 4.57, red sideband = 5.36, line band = 3.29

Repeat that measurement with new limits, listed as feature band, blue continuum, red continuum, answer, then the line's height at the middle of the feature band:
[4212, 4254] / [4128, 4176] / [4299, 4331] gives 0.17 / 4.76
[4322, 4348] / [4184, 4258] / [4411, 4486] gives -0.14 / 4.34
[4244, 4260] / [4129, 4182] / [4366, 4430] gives 0.21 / 4.33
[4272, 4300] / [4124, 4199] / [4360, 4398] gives -0.24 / 4.33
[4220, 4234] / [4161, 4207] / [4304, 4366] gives -0.06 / 4.27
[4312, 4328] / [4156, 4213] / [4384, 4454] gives -0.23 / 4.37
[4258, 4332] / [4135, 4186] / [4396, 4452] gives -0.07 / 4.83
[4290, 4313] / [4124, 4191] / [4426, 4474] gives -0.10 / 4.92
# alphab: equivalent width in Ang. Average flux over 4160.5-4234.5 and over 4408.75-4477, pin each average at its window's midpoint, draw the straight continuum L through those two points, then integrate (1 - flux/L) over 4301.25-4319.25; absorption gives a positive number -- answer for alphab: -3.43 Ang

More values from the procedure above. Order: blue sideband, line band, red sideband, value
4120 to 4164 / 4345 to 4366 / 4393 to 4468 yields 1.8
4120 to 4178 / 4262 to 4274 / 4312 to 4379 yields -0.9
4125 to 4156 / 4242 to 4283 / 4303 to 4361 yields 2.6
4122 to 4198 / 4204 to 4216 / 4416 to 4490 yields 7.2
